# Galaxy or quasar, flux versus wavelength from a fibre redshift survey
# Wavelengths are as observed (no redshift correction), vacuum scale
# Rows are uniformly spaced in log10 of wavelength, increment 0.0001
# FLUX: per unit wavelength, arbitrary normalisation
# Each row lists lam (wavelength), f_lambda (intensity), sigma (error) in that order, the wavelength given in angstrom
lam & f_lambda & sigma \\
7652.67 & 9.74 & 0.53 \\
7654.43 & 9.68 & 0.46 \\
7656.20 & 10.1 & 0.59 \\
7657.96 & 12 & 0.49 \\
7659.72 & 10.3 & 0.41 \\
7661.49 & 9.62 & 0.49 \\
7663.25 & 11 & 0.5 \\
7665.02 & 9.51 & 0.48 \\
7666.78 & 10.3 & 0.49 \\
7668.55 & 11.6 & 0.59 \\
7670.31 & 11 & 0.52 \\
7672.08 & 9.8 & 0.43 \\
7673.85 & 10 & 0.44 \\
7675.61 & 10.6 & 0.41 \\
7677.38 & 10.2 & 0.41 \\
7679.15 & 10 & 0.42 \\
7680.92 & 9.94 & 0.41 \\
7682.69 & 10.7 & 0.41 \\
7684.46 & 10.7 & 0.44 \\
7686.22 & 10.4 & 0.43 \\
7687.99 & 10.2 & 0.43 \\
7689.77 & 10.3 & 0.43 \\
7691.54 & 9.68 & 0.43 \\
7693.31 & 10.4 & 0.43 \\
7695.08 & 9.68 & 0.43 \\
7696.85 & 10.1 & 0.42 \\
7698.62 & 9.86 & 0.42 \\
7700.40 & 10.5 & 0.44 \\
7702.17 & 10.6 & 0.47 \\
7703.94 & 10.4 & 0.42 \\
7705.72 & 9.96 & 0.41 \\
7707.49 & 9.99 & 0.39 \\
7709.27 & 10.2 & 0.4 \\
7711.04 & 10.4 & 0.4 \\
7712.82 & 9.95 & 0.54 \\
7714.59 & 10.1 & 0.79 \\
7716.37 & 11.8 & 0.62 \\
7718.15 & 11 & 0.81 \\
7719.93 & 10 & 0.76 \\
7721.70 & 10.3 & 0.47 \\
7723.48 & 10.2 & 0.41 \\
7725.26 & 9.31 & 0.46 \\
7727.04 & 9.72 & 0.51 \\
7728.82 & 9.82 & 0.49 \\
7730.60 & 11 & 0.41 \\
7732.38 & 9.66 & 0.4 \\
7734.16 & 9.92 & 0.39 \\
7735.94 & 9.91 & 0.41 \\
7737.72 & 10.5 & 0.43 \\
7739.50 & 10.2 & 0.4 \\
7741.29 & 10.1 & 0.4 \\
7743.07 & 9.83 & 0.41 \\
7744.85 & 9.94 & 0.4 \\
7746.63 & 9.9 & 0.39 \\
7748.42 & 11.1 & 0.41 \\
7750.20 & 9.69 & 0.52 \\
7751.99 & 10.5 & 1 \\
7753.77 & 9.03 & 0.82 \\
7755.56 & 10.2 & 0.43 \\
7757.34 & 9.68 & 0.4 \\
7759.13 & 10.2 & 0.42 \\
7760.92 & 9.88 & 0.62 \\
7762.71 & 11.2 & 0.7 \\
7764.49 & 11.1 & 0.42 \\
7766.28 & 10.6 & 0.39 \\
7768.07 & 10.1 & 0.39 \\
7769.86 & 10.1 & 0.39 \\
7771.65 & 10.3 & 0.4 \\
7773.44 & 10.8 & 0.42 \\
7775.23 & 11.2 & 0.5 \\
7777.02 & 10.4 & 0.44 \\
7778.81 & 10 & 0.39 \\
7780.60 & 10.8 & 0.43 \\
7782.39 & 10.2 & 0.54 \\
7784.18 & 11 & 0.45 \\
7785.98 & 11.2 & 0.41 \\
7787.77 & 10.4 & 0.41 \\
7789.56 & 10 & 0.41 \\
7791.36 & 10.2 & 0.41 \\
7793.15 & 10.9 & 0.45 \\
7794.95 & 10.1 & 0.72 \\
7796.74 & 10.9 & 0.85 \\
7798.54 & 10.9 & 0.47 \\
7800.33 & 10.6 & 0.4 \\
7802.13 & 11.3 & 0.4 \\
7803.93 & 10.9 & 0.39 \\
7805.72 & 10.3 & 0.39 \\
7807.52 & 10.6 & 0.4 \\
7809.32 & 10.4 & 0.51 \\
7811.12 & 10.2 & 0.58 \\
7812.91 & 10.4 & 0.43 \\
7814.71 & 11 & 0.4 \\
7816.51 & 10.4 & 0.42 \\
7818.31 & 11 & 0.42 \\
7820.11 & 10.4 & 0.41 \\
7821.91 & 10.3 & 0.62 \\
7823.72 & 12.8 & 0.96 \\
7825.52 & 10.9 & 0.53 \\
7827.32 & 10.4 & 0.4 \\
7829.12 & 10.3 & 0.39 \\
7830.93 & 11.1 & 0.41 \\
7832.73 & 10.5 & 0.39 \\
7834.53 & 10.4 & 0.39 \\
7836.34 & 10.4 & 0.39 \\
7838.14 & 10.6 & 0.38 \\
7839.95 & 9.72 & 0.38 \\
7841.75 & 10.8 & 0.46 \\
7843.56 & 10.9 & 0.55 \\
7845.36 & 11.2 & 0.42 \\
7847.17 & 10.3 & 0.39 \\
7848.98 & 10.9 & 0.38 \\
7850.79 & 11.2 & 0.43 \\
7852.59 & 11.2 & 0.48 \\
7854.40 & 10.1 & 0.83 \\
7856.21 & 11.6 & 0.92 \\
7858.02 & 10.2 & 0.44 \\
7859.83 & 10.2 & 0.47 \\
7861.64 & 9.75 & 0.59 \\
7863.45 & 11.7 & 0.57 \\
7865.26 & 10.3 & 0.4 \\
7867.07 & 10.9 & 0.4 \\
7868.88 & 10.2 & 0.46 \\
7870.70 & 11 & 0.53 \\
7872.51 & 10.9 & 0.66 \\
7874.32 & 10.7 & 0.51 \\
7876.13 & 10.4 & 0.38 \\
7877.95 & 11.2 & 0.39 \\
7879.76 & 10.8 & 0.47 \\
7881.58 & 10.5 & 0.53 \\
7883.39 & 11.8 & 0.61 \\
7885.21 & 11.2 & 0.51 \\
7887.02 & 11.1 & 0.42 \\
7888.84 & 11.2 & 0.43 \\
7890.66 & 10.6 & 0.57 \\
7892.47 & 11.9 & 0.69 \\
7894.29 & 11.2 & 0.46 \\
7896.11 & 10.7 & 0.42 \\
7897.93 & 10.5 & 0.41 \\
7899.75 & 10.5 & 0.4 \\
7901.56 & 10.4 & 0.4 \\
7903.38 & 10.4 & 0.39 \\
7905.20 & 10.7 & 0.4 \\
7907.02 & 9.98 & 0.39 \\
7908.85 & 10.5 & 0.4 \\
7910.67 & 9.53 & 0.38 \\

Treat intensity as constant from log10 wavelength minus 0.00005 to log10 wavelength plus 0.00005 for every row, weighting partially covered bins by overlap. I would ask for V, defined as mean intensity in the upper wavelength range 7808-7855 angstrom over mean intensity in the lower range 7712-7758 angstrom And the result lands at 1.05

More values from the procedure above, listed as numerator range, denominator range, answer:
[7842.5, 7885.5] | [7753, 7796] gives 1.04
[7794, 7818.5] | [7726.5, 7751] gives 1.05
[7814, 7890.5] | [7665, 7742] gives 1.05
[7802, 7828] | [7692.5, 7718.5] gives 1.04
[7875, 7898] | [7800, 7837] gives 1.03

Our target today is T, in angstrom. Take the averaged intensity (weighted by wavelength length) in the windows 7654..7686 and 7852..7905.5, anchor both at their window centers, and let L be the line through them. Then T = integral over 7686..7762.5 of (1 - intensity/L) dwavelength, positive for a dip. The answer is 2.6 angstrom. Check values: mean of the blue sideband 10.4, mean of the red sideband 10.8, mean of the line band 10.1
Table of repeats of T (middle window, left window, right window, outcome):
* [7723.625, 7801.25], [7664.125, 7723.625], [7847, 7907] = 1.36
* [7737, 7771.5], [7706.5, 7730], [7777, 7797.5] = 0.57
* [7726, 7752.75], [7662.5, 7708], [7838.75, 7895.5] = 0.85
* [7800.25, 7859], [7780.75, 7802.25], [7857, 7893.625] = 0.06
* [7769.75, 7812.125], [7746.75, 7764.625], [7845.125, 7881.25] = -0.83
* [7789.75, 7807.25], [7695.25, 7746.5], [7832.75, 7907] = -0.29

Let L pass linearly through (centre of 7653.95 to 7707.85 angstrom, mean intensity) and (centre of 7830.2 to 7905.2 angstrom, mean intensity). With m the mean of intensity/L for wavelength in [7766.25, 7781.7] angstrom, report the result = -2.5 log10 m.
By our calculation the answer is 0.01 mag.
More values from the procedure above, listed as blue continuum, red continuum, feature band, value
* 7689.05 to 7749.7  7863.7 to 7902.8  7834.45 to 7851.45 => 0.01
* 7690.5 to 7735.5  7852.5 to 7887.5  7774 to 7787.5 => -0.02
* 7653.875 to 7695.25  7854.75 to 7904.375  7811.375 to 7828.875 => -0.01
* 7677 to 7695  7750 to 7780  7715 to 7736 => 0.00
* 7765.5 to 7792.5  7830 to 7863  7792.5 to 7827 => -0.02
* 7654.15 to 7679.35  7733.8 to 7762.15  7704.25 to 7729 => 0.00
